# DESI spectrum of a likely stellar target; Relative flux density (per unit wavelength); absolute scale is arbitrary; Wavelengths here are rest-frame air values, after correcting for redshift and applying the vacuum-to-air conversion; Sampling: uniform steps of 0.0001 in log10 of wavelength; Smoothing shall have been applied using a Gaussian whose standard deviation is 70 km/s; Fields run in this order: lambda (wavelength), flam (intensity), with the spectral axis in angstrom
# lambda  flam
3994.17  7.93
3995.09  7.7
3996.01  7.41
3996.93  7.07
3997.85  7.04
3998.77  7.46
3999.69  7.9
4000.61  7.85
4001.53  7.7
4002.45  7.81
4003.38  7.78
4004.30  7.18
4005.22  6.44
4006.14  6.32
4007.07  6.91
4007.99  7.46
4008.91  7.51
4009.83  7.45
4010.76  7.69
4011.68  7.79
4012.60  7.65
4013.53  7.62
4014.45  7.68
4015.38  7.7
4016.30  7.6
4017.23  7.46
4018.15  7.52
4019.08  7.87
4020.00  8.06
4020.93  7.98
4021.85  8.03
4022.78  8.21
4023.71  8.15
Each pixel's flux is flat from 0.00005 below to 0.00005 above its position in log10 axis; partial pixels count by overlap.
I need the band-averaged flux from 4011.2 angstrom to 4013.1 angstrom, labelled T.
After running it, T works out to 7.72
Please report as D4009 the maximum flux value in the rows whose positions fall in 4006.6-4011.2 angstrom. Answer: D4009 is 7.69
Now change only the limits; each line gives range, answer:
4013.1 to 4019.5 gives 7.87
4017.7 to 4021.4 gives 8.06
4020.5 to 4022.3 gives 8.03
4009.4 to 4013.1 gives 7.79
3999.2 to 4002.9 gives 7.9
